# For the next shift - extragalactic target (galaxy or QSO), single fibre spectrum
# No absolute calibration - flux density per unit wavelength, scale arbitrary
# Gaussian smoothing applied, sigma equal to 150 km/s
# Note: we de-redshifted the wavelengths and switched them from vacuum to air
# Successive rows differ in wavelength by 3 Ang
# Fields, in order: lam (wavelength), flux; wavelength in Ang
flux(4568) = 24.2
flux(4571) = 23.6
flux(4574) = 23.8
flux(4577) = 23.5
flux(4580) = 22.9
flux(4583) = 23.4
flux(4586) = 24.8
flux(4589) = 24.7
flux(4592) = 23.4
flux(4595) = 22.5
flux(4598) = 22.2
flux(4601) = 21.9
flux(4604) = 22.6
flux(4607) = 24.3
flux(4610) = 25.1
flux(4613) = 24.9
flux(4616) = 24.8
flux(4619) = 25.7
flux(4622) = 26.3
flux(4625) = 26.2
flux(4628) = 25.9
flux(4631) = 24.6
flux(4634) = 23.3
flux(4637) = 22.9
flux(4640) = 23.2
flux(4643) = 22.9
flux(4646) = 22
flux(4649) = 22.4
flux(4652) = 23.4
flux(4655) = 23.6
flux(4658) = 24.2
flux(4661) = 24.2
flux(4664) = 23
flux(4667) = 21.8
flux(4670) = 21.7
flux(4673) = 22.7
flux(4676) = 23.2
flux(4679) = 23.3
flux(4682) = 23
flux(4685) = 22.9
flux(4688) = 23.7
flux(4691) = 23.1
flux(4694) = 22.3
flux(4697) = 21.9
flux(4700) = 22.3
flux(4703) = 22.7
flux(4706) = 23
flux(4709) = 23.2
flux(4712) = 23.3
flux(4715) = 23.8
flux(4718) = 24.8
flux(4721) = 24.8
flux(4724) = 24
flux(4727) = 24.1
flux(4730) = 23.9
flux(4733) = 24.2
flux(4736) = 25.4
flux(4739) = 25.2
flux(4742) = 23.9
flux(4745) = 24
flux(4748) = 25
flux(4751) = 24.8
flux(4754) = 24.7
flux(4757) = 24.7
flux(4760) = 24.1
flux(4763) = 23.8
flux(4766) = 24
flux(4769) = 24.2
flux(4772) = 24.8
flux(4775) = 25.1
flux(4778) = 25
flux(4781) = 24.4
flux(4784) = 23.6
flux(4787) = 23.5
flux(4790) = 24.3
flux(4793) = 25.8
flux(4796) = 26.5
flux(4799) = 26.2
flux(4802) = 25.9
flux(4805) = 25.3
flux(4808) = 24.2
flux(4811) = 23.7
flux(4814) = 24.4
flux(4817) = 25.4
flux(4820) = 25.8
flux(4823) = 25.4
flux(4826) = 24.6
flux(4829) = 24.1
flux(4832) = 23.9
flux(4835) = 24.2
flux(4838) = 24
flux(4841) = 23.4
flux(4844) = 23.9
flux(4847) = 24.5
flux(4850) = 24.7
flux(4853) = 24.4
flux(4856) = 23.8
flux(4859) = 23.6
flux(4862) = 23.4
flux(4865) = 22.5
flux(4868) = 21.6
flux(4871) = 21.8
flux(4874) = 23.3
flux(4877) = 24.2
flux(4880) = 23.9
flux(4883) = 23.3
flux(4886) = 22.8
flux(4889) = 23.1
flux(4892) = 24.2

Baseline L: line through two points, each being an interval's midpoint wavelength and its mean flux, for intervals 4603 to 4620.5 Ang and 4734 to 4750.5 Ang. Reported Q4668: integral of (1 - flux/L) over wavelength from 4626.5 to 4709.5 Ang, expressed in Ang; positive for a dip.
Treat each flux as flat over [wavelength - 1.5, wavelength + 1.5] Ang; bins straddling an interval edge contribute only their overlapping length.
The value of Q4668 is 5.3 Ang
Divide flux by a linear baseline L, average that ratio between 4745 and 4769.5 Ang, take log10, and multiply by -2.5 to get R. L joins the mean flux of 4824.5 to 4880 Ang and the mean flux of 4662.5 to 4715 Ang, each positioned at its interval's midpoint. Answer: -0.06 mag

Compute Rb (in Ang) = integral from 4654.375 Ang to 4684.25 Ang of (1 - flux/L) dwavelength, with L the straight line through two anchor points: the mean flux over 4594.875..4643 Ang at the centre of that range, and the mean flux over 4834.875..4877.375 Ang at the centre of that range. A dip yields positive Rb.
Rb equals 1.21 Ang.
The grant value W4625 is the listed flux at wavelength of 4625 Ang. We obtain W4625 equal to 26.2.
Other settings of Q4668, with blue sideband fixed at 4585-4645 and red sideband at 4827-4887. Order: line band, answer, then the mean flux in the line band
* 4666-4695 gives 1.40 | 22.8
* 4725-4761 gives -1.03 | 24.5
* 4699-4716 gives 0.60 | 23.1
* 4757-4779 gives -0.62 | 24.4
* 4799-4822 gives -1.33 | 25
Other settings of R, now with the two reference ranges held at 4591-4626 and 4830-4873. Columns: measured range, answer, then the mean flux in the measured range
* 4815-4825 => -0.080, 25.4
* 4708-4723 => -0.006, 24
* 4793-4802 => -0.109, 26.2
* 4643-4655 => 0.059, 22.8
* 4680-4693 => 0.037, 23.1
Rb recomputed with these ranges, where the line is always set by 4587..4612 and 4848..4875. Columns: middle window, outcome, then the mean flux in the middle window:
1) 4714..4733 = -0.7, 24.2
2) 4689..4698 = 0.3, 22.5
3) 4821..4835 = -0.7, 24.5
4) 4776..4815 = -2.6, 24.8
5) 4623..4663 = -0.7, 23.8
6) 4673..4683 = 0.1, 23.1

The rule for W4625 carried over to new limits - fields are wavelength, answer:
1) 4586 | 24.8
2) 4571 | 23.6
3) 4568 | 24.2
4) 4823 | 25.4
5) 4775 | 25.1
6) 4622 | 26.3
